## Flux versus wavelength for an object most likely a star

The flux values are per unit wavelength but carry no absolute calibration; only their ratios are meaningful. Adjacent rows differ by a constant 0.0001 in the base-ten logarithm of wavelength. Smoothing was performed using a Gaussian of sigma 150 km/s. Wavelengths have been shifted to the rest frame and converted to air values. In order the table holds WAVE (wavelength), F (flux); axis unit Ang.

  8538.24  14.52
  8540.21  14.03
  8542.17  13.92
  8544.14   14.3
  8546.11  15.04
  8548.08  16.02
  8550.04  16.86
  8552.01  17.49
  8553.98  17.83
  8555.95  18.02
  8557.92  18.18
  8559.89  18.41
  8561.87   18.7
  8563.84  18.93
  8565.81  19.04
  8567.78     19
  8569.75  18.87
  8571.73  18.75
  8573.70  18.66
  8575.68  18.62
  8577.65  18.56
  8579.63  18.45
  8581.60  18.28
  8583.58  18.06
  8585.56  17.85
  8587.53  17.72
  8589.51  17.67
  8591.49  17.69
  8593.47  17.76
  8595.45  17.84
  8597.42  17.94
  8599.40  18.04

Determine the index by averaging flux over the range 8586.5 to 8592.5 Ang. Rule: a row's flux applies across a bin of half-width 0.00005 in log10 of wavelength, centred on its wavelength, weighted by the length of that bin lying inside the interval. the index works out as 17.7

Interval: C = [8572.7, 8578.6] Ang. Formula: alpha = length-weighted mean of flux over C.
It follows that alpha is 18.6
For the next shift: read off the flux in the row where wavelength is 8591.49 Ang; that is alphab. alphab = 17.69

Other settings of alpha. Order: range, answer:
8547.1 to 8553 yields 16.8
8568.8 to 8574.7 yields 18.7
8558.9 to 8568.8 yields 18.8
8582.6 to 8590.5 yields 17.8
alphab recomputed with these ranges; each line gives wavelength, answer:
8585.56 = 17.85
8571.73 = 18.75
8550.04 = 16.86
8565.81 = 19.04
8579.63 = 18.45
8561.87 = 18.7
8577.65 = 18.56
